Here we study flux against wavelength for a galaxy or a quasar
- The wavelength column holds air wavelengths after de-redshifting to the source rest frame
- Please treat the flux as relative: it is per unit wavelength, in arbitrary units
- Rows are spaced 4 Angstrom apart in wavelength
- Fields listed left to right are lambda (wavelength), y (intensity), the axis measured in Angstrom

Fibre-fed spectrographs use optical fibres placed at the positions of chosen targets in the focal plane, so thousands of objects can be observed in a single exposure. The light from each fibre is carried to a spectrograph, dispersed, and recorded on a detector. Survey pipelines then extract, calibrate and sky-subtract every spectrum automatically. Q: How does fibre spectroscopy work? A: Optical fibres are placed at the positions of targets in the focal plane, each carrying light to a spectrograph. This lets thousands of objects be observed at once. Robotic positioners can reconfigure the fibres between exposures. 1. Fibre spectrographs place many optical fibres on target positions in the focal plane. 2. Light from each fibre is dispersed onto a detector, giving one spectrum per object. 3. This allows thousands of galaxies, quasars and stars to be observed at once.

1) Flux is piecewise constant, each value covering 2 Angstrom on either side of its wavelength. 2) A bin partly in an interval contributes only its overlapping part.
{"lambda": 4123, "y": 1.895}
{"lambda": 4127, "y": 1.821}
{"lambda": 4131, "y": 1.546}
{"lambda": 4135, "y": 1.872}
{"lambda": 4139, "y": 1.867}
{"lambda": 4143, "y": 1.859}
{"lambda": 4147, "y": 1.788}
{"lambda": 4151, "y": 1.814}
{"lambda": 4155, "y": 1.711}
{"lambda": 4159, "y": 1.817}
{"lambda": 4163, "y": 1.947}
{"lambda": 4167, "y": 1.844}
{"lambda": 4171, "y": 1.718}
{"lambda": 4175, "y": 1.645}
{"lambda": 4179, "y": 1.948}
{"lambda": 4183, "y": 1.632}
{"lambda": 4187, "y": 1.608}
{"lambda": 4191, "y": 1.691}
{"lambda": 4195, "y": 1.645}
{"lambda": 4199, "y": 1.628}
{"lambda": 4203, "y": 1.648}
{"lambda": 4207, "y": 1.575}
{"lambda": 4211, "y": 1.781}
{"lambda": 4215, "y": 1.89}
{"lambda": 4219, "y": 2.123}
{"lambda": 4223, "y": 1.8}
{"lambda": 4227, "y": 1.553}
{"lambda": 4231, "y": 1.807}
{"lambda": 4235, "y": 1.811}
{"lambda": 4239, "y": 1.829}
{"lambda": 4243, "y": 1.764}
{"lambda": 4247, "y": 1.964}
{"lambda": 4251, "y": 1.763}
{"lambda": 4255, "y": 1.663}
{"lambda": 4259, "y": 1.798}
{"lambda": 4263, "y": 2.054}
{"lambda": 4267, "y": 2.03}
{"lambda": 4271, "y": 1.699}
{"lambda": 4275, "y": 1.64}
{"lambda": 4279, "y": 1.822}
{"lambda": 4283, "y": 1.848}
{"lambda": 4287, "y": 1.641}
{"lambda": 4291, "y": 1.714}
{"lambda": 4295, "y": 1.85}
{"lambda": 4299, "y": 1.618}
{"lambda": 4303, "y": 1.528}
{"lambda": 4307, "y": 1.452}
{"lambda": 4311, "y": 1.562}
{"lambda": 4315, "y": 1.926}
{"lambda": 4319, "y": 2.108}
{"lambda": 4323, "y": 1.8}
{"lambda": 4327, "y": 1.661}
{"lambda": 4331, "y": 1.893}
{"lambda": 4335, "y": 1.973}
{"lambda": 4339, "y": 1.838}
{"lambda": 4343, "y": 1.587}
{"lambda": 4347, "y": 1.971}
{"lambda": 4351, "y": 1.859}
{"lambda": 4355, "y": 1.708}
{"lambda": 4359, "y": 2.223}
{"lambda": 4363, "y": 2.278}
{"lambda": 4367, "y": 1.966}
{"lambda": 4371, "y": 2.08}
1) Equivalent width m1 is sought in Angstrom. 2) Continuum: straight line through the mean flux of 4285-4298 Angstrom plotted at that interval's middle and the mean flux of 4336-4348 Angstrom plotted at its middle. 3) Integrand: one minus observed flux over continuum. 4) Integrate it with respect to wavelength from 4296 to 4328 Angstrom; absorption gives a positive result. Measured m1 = 0.8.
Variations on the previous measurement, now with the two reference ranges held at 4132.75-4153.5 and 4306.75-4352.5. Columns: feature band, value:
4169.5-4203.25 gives 2.6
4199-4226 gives 0.7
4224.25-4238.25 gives 0.7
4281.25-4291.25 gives 0.5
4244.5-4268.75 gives -0.7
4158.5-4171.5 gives -0.1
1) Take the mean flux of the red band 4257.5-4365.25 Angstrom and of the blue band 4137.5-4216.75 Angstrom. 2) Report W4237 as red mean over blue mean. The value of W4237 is 1.04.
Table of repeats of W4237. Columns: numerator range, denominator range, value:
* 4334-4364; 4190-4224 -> 1.09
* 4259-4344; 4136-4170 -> 0.97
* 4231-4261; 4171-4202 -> 1.07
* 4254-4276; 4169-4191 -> 1.07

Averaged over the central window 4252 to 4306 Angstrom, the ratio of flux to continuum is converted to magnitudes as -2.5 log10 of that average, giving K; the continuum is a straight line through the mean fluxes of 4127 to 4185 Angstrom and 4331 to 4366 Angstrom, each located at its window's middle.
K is 0.072 mag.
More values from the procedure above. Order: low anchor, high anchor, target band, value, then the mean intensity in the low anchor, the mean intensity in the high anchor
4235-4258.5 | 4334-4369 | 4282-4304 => 0.10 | 1.8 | 1.93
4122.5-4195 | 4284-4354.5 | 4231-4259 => -0.02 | 1.77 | 1.76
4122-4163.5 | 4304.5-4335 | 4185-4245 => 0.03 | 1.81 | 1.78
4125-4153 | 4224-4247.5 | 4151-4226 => 0.02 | 1.8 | 1.78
